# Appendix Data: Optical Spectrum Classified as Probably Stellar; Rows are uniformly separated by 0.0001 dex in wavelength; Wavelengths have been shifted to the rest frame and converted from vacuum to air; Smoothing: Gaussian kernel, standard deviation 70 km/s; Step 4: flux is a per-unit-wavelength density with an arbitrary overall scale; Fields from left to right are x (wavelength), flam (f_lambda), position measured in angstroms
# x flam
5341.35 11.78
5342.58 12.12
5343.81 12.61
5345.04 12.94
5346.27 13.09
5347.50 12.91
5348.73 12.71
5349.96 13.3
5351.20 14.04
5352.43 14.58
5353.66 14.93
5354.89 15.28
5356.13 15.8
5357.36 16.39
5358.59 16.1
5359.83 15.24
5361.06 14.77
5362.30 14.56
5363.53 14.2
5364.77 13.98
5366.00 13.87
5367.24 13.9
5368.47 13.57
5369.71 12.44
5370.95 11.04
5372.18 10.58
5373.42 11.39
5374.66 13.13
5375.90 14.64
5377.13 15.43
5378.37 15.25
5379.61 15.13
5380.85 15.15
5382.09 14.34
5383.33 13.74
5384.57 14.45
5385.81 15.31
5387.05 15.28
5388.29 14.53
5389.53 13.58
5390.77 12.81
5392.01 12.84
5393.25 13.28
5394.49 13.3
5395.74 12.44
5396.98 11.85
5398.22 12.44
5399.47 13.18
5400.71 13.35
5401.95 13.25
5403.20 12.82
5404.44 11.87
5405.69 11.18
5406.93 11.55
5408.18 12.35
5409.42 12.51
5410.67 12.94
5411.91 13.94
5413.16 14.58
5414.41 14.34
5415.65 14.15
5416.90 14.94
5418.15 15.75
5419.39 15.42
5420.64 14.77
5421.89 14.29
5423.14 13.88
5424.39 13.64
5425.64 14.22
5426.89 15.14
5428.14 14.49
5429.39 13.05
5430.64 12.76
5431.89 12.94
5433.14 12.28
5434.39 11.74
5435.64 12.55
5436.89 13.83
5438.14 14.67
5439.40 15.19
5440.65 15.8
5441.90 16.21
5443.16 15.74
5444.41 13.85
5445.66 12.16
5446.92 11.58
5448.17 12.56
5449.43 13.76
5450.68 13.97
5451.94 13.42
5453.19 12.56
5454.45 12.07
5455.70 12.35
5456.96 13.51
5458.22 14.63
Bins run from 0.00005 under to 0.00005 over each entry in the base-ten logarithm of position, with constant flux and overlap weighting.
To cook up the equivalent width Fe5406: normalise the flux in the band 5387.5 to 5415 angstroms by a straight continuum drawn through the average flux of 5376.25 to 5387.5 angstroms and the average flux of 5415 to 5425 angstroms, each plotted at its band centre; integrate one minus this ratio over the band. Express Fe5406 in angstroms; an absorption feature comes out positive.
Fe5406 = 3.3 angstroms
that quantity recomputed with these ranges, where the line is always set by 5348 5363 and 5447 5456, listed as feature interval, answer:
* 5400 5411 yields 1.1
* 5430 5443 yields -0.7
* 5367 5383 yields 1.0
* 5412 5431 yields -1.2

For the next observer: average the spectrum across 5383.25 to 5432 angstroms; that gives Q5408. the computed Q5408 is 13.6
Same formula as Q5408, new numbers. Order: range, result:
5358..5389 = 14.1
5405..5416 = 13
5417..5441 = 14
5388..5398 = 13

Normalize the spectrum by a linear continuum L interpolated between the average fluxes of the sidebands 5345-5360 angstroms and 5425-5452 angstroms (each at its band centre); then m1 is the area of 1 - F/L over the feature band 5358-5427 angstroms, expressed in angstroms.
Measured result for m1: 1.9 angstroms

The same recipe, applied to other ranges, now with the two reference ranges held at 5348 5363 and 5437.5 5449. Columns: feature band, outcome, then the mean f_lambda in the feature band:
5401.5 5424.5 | 1.3 angstroms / 13.6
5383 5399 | 1.1 angstroms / 13.5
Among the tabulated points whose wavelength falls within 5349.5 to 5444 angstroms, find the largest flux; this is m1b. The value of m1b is 16.39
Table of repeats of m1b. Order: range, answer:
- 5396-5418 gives 14.94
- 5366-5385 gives 15.43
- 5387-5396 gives 15.28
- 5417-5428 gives 15.75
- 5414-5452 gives 16.21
